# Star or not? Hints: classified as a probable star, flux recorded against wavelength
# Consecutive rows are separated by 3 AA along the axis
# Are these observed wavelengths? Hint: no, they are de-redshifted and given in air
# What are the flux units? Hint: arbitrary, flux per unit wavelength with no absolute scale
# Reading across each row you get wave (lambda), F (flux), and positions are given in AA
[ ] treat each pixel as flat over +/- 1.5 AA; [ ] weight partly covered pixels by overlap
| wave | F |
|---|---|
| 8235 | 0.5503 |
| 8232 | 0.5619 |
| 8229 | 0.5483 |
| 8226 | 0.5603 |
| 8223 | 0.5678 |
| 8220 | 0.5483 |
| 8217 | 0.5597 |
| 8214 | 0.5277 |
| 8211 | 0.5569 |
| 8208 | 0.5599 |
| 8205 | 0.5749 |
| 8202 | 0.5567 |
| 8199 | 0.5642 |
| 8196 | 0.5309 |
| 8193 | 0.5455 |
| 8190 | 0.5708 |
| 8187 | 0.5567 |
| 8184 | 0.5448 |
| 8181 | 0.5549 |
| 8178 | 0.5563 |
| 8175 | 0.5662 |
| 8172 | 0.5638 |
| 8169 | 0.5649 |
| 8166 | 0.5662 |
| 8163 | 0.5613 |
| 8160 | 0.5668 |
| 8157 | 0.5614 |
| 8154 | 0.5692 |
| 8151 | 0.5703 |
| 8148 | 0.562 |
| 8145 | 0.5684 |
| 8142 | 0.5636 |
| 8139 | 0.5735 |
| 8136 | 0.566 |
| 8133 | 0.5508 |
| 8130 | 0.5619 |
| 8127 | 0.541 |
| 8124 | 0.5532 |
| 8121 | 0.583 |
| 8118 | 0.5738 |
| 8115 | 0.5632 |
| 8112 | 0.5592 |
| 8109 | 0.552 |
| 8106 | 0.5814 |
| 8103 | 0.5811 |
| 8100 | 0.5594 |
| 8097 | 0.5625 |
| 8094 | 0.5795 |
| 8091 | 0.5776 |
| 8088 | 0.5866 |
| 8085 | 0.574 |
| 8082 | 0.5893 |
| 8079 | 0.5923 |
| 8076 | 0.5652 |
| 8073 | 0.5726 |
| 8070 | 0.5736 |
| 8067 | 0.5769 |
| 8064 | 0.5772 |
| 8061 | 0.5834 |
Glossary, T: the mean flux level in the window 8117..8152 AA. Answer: 0.564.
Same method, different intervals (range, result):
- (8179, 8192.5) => 0.556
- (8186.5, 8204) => 0.555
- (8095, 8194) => 0.563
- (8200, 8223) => 0.556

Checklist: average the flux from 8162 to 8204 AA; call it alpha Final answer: 0.558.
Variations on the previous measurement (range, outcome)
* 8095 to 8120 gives 0.567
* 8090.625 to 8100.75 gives 0.57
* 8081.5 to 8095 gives 0.581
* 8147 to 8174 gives 0.565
